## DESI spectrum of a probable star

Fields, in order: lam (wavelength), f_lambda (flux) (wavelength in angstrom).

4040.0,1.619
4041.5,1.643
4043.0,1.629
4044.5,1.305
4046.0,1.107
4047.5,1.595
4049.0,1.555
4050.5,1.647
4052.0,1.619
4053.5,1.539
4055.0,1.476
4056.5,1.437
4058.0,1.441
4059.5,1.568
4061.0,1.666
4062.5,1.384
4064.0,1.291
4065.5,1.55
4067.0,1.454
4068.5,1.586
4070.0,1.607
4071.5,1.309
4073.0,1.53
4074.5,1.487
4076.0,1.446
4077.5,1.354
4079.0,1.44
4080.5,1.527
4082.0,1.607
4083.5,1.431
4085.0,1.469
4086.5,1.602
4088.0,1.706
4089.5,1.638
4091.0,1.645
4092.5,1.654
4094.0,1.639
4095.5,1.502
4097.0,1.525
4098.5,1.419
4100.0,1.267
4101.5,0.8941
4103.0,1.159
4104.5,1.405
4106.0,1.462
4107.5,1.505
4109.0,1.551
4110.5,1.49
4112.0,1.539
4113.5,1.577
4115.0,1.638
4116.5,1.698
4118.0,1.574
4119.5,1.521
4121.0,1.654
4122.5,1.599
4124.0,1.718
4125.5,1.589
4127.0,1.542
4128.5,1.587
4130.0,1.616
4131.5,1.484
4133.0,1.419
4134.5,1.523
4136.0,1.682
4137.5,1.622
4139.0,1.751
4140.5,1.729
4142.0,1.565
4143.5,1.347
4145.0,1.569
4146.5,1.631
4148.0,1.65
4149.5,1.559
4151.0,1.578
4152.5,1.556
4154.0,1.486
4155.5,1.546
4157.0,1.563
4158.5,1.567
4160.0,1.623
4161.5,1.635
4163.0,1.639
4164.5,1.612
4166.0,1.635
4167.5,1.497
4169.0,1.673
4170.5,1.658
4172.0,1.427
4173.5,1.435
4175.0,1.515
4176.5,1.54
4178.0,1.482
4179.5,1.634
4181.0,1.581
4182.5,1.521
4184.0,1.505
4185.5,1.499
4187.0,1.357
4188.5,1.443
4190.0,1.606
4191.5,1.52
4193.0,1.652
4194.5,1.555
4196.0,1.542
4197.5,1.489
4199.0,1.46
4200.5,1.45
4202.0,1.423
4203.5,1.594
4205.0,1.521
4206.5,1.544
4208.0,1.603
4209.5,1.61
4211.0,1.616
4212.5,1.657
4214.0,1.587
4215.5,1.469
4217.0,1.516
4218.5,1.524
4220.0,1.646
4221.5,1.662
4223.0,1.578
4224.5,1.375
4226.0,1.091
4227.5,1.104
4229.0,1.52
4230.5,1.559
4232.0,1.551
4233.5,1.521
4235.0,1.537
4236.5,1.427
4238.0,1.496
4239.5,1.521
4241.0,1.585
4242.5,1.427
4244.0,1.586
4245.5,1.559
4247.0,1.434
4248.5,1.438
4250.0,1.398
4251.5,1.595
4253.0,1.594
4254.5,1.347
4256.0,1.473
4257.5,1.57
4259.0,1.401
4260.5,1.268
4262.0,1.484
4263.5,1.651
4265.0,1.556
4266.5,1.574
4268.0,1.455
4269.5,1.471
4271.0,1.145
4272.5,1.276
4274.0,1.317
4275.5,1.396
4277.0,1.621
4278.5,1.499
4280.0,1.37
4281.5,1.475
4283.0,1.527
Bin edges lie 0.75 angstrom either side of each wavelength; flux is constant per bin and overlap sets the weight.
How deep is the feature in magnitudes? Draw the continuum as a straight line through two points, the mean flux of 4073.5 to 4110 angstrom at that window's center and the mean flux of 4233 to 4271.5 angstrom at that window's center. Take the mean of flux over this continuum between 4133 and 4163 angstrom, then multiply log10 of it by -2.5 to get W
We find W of -0.08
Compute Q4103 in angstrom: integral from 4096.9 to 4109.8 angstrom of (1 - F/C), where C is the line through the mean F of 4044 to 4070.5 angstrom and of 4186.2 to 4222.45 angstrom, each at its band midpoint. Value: 1.38 angstrom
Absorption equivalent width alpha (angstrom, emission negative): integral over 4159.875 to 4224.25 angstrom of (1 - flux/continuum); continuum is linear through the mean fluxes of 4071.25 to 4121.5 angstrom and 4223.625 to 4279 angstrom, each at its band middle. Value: -3.5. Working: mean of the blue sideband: 1.5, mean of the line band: 1.55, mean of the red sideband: 1.45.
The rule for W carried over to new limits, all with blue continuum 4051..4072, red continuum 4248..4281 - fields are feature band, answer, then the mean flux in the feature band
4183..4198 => -0.04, 1.52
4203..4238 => -0.04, 1.51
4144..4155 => -0.07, 1.57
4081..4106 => 0.01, 1.47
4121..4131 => -0.09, 1.61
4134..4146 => -0.09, 1.6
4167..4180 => -0.05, 1.54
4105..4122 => -0.05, 1.56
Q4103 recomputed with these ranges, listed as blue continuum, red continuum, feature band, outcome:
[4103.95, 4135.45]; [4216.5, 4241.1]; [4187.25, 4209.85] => -0.4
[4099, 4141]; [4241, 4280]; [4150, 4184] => -1.3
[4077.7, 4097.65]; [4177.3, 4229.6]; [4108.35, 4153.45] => -1.2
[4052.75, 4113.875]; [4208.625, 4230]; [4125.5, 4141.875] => -1.2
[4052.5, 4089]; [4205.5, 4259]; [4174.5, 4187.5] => -0.1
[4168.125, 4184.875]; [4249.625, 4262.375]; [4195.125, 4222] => -0.7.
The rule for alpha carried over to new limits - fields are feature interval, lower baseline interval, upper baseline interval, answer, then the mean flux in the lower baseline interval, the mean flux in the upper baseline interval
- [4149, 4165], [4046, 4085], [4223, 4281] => -1.1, 1.49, 1.45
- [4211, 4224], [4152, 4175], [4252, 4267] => -0.4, 1.57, 1.49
